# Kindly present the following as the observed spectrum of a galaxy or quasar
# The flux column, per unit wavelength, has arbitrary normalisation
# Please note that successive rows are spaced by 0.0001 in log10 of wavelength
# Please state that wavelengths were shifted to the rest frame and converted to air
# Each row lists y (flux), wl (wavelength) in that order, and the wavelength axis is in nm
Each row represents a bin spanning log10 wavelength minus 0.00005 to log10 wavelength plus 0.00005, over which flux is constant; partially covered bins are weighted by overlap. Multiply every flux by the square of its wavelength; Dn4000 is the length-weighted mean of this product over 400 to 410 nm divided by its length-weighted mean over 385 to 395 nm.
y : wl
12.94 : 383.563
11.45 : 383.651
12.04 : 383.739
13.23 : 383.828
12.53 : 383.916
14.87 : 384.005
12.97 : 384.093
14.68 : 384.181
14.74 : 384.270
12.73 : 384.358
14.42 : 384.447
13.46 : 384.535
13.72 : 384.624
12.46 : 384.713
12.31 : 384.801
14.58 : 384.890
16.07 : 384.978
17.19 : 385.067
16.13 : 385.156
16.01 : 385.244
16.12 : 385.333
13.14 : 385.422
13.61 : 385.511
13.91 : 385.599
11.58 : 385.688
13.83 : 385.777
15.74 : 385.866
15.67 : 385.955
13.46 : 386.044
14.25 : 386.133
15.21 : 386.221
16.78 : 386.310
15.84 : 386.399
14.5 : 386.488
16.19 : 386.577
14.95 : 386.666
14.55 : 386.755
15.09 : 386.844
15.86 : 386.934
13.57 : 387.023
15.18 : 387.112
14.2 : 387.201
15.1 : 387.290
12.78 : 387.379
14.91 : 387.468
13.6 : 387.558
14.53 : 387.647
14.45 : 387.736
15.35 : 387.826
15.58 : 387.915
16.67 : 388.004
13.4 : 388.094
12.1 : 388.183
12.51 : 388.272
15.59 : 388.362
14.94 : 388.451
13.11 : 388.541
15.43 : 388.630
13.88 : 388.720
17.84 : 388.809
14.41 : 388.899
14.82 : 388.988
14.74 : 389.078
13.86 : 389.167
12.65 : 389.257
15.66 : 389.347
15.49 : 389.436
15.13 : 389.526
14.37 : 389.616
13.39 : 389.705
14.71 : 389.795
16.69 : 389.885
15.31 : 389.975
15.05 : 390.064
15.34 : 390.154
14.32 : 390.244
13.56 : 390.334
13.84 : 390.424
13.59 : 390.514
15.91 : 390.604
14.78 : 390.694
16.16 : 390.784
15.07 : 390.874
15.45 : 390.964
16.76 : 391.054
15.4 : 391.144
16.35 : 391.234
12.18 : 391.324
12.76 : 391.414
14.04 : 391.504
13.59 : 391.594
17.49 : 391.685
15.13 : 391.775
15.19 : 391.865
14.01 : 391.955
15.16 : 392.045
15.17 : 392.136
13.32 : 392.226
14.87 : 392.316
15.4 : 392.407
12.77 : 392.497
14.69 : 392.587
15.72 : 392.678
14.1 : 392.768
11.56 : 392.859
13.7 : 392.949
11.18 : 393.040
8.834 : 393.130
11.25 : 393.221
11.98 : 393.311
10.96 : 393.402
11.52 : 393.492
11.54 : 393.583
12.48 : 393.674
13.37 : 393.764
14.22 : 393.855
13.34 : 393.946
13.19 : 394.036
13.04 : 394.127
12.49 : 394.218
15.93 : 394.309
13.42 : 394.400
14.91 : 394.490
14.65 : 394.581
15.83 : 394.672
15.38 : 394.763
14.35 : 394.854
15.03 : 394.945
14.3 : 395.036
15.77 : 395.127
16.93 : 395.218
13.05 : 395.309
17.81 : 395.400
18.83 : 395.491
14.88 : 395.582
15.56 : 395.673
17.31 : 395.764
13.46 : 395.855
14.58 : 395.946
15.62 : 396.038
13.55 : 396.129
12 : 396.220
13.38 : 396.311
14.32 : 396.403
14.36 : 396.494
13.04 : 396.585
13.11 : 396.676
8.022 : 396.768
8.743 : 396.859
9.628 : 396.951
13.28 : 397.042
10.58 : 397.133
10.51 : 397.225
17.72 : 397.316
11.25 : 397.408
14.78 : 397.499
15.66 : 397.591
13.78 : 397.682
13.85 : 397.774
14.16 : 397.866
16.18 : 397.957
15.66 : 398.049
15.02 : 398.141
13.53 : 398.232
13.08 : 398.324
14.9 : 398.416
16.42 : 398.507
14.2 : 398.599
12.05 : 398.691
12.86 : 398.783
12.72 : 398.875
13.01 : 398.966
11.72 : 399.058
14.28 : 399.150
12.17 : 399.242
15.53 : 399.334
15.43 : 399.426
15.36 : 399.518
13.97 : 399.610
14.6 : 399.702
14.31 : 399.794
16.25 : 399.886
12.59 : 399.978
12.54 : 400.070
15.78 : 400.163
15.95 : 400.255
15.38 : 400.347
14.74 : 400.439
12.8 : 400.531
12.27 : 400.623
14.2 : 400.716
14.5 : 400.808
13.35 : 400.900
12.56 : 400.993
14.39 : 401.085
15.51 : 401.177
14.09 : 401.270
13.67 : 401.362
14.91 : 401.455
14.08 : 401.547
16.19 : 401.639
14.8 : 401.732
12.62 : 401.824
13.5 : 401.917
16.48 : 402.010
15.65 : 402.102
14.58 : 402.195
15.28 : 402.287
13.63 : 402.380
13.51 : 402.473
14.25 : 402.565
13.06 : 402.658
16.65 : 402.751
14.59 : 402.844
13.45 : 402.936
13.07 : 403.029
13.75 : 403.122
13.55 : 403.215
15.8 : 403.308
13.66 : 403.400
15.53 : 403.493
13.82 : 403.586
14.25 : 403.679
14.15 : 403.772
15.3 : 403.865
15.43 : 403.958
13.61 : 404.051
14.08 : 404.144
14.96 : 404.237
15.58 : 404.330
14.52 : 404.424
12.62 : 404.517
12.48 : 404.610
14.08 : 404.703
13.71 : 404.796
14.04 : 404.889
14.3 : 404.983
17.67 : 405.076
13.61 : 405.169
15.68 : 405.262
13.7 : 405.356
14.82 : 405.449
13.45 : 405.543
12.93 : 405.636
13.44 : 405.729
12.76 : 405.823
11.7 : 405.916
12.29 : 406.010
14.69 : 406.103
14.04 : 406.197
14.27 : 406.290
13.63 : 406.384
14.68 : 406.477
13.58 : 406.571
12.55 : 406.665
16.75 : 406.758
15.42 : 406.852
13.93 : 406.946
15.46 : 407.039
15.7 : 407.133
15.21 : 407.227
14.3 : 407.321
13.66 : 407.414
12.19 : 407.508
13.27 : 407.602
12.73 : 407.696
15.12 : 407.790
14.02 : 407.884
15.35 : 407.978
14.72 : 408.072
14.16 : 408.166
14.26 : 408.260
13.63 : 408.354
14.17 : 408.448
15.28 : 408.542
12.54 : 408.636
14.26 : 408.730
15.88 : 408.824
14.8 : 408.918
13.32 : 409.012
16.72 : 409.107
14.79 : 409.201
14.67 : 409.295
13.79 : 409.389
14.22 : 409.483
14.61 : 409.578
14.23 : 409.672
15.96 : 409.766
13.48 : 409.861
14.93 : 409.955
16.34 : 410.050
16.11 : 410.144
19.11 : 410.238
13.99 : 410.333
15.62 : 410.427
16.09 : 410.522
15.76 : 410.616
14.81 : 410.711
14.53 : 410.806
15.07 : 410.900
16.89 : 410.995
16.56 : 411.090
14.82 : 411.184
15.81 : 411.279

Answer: 1.07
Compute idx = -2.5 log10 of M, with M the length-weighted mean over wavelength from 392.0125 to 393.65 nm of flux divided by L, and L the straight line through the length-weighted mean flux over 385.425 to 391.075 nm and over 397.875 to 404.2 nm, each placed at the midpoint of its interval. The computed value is 0.126 mag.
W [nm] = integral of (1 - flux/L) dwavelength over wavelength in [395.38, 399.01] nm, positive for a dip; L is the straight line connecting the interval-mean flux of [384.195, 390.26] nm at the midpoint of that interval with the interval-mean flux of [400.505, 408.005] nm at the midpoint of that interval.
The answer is 0.14 nm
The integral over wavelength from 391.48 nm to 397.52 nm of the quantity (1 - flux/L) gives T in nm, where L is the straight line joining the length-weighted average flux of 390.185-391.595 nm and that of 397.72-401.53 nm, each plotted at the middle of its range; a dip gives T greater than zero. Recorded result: 0.29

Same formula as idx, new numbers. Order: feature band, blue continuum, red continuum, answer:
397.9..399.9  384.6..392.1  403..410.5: 0.02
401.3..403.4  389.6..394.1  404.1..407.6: -0.02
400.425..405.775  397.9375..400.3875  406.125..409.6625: 0.00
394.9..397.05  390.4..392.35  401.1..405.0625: 0.05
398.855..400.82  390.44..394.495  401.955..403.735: 0.01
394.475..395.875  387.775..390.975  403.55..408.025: -0.07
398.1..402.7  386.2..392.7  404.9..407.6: 0.01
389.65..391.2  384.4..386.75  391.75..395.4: -0.07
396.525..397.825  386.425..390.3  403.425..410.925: 0.17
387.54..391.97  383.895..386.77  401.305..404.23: -0.02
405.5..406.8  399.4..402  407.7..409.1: 0.06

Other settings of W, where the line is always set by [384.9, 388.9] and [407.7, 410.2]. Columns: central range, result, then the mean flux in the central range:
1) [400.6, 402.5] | 0.050 nm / 14.3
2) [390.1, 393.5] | 0.159 nm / 14.1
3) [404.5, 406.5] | 0.112 nm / 13.9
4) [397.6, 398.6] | 0.003 nm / 14.7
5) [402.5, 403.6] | 0.032 nm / 14.3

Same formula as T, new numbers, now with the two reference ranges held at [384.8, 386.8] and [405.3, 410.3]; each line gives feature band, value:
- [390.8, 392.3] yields -0.01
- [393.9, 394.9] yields 0.03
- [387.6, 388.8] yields 0.03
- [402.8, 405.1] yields 0.03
